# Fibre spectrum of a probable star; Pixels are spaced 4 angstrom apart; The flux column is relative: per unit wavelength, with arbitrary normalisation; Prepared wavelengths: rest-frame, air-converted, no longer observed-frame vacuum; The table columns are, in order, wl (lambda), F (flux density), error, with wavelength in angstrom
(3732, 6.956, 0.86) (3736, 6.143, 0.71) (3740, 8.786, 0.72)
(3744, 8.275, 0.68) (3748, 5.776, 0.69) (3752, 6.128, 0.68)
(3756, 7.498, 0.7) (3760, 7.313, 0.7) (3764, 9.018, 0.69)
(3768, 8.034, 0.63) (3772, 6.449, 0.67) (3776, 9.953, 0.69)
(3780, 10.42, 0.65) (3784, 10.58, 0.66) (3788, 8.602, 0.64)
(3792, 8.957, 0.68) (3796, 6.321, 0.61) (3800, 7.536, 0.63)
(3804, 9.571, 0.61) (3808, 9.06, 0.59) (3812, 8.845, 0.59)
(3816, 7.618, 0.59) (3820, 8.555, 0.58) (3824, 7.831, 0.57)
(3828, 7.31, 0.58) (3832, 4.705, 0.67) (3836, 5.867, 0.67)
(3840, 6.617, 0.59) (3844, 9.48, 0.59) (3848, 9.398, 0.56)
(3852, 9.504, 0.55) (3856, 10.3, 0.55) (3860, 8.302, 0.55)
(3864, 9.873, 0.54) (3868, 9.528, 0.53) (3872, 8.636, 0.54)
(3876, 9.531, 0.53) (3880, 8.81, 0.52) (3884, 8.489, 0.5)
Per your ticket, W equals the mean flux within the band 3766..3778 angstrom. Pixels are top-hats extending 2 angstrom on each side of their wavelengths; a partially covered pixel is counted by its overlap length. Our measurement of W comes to 8.15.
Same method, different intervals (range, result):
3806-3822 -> 8.52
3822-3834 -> 6.62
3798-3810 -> 8.72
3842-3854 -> 9.46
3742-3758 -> 6.92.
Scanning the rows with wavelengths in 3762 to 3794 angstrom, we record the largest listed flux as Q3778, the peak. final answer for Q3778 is 10.58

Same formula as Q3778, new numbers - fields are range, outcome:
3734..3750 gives 8.786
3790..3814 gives 9.571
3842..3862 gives 10.3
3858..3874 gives 9.873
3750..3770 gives 9.018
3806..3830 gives 9.06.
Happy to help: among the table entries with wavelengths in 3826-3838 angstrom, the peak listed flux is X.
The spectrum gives 7.31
